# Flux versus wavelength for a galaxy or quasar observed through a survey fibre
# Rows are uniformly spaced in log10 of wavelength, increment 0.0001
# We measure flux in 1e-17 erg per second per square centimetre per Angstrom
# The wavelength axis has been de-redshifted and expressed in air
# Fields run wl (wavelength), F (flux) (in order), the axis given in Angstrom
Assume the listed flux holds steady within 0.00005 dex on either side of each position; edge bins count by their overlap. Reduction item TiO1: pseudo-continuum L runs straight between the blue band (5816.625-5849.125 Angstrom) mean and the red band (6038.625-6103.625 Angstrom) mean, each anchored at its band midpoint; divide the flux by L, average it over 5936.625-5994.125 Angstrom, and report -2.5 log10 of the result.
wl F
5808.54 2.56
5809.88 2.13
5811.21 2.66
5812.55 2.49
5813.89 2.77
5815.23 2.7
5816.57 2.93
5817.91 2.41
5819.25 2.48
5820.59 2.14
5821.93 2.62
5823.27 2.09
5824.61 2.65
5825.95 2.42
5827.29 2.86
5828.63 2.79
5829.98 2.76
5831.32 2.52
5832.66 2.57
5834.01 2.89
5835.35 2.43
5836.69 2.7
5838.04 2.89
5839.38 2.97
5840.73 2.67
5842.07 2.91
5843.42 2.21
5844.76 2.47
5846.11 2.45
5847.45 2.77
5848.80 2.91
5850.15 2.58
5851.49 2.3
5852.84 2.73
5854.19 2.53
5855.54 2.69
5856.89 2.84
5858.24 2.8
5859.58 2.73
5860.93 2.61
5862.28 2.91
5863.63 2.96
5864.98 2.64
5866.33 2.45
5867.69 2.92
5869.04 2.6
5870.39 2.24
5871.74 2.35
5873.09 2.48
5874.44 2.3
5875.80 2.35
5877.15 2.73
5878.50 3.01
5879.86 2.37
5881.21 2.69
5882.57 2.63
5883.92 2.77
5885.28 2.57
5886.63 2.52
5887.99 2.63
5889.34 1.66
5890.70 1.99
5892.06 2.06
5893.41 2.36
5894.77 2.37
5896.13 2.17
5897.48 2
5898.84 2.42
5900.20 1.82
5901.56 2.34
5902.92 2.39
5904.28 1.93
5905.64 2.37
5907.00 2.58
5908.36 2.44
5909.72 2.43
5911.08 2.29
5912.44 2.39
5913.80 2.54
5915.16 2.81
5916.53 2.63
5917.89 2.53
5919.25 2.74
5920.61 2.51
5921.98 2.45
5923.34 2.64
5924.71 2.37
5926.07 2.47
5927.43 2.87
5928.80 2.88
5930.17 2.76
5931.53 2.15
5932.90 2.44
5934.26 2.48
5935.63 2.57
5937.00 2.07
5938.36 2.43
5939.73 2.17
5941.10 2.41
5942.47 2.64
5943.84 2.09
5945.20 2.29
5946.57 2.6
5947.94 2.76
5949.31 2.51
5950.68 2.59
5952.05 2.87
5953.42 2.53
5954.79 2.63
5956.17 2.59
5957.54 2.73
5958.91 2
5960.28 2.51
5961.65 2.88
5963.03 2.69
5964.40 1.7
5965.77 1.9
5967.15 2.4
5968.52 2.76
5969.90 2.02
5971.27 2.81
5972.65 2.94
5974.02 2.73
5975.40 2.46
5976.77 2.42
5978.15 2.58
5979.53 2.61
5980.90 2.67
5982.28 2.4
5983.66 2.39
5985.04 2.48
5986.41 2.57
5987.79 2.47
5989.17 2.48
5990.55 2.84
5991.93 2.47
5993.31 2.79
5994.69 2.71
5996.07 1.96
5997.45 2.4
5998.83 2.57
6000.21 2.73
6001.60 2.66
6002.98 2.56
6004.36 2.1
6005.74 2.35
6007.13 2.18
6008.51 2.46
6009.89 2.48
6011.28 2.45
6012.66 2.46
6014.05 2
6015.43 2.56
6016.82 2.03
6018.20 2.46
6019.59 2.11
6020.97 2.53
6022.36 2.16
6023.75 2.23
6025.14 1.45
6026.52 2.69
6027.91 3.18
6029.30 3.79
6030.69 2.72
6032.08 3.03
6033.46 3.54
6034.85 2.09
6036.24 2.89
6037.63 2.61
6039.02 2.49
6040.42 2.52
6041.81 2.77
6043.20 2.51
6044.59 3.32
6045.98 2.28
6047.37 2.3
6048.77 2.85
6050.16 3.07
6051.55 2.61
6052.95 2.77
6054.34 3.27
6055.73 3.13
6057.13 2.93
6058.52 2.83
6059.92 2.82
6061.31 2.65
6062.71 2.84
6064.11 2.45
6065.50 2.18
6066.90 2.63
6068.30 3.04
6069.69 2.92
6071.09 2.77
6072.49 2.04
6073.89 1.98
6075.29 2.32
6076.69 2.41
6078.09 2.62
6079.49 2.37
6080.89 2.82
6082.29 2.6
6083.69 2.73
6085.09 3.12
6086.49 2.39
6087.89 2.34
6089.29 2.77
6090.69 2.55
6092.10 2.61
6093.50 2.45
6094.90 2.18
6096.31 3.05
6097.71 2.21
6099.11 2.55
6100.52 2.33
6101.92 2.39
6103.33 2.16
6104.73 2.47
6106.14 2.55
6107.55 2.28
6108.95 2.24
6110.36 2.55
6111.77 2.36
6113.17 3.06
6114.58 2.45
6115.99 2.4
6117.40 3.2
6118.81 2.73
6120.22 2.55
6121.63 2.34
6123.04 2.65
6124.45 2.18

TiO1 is 0.05 mag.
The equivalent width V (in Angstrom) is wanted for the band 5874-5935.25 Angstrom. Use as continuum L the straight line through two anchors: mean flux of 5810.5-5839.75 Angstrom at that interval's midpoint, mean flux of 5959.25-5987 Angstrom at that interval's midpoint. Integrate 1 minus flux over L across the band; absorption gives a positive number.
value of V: 2.6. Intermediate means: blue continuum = 2.62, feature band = 2.44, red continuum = 2.49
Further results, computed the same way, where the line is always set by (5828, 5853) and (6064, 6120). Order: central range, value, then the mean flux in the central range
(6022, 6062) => -3.0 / 2.75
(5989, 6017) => 1.4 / 2.45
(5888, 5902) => 2.6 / 2.14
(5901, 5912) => 1.2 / 2.35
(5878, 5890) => 0.5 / 2.53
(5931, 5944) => 1.3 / 2.36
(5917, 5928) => 0.2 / 2.57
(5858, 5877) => 0.4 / 2.6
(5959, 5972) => 1.0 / 2.39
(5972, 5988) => 0.2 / 2.56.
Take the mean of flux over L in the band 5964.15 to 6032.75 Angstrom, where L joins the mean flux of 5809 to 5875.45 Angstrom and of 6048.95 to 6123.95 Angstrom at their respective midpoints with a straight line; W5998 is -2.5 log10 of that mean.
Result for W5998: 0.05 mag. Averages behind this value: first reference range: 2.61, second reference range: 2.6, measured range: 2.48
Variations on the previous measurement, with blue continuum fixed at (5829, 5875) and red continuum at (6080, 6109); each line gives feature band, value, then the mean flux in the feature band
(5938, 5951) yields 0.065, 2.45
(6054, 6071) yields -0.106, 2.8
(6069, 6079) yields 0.042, 2.43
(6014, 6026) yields 0.170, 2.19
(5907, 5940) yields 0.041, 2.51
